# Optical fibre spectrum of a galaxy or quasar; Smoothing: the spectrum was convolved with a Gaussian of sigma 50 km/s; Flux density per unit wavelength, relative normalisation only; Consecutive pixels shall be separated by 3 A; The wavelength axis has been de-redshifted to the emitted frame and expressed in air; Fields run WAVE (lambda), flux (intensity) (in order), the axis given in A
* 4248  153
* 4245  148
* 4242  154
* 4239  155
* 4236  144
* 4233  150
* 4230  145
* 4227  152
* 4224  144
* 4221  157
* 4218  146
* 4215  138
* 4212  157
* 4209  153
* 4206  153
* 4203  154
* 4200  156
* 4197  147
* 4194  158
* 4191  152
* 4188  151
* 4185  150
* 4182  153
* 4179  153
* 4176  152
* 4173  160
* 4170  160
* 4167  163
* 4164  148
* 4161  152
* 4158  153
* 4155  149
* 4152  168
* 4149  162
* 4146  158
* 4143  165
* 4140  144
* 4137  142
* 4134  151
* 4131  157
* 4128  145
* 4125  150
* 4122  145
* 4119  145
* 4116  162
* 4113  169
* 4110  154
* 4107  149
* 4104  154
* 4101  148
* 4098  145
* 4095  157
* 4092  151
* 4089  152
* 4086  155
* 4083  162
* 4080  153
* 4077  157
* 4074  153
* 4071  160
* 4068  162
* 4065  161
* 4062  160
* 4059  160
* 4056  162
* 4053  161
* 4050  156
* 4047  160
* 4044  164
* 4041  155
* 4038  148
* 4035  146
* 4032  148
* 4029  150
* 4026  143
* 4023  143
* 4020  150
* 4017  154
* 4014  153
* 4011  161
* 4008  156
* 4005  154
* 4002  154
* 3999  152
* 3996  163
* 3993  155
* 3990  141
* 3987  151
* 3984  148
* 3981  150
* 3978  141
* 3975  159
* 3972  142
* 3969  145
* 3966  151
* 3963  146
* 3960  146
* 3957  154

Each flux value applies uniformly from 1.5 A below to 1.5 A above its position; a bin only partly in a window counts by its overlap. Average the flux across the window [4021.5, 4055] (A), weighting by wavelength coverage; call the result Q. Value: 152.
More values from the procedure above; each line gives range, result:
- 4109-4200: 154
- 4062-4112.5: 155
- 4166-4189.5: 155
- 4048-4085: 159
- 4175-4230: 151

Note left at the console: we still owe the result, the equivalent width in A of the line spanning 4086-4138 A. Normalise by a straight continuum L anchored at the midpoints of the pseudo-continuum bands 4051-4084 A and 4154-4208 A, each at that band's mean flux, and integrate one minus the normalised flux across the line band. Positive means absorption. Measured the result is 1.7 A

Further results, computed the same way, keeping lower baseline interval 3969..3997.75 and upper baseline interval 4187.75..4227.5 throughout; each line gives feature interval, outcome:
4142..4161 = -1.0 A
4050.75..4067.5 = -1.2 A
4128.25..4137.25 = 0.0 A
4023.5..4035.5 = 0.3 A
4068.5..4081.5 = -0.5 A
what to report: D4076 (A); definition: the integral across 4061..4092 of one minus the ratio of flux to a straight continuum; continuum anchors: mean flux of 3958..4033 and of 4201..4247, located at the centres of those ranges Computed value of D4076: -1.4 A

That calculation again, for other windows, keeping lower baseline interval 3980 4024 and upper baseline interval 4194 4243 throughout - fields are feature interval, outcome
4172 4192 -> -0.3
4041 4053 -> -0.6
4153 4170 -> -0.3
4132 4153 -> -0.6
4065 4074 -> -0.5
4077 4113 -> -0.5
